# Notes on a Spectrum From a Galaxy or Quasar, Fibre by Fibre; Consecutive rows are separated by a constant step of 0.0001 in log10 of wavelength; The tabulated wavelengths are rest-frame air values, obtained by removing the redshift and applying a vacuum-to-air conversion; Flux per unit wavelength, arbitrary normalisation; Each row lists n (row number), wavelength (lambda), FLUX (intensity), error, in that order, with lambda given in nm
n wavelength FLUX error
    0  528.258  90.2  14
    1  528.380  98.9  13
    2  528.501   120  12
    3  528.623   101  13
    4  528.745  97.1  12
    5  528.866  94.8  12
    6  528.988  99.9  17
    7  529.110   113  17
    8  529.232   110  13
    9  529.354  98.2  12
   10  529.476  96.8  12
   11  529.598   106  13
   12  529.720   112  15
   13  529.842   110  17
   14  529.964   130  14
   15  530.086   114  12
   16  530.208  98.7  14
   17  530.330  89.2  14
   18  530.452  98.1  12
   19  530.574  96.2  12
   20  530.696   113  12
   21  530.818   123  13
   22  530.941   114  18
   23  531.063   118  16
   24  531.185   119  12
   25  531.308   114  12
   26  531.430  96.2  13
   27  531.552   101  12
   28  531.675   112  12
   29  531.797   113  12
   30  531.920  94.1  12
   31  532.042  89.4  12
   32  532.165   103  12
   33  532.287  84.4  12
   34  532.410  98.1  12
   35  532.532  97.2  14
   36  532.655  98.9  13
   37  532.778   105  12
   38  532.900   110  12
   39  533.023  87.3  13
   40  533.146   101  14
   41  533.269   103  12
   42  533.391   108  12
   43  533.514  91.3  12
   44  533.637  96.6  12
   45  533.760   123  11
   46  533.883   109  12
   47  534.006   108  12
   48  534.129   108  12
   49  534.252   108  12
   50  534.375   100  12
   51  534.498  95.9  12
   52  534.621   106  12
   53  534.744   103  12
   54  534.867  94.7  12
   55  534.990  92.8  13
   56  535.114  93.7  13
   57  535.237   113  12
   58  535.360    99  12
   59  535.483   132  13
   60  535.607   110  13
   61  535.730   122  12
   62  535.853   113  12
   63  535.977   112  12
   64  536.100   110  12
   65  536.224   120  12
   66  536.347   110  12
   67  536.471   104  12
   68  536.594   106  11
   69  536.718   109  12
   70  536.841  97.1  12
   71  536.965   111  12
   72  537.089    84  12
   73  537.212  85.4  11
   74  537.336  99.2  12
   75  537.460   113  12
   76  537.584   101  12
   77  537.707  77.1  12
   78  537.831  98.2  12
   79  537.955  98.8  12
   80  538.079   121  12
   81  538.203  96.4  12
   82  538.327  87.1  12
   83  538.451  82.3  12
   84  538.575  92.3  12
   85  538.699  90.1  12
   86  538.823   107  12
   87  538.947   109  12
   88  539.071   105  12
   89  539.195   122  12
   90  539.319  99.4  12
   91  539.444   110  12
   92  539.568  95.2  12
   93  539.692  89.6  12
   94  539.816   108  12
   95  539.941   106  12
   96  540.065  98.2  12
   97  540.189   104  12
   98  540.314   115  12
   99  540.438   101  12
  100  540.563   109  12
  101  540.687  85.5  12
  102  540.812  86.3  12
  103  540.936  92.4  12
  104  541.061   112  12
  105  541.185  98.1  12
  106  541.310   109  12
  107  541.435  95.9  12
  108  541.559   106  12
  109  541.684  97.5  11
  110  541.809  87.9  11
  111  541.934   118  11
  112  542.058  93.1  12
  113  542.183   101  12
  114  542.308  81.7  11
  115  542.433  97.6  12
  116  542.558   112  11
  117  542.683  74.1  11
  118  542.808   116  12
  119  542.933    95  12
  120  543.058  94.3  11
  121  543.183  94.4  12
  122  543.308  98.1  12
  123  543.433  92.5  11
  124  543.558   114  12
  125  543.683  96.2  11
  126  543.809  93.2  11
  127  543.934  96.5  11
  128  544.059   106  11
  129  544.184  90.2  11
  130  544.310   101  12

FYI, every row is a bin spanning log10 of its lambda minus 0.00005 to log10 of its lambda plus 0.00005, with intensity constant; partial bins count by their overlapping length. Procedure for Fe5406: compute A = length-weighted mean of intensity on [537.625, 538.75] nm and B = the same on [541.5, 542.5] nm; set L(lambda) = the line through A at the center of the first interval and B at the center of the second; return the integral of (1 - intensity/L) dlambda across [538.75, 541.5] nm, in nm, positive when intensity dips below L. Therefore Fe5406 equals -0.19 nm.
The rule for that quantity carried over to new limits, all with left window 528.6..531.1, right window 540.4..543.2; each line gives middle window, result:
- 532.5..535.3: 0.03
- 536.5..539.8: 0.03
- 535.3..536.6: -0.14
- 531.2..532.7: 0.06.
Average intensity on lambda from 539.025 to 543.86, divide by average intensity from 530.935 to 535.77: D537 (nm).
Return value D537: 0.96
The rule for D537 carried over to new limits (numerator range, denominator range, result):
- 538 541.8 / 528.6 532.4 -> 0.96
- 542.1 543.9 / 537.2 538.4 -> 0.99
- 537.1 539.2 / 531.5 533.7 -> 0.99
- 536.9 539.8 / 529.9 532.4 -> 0.94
